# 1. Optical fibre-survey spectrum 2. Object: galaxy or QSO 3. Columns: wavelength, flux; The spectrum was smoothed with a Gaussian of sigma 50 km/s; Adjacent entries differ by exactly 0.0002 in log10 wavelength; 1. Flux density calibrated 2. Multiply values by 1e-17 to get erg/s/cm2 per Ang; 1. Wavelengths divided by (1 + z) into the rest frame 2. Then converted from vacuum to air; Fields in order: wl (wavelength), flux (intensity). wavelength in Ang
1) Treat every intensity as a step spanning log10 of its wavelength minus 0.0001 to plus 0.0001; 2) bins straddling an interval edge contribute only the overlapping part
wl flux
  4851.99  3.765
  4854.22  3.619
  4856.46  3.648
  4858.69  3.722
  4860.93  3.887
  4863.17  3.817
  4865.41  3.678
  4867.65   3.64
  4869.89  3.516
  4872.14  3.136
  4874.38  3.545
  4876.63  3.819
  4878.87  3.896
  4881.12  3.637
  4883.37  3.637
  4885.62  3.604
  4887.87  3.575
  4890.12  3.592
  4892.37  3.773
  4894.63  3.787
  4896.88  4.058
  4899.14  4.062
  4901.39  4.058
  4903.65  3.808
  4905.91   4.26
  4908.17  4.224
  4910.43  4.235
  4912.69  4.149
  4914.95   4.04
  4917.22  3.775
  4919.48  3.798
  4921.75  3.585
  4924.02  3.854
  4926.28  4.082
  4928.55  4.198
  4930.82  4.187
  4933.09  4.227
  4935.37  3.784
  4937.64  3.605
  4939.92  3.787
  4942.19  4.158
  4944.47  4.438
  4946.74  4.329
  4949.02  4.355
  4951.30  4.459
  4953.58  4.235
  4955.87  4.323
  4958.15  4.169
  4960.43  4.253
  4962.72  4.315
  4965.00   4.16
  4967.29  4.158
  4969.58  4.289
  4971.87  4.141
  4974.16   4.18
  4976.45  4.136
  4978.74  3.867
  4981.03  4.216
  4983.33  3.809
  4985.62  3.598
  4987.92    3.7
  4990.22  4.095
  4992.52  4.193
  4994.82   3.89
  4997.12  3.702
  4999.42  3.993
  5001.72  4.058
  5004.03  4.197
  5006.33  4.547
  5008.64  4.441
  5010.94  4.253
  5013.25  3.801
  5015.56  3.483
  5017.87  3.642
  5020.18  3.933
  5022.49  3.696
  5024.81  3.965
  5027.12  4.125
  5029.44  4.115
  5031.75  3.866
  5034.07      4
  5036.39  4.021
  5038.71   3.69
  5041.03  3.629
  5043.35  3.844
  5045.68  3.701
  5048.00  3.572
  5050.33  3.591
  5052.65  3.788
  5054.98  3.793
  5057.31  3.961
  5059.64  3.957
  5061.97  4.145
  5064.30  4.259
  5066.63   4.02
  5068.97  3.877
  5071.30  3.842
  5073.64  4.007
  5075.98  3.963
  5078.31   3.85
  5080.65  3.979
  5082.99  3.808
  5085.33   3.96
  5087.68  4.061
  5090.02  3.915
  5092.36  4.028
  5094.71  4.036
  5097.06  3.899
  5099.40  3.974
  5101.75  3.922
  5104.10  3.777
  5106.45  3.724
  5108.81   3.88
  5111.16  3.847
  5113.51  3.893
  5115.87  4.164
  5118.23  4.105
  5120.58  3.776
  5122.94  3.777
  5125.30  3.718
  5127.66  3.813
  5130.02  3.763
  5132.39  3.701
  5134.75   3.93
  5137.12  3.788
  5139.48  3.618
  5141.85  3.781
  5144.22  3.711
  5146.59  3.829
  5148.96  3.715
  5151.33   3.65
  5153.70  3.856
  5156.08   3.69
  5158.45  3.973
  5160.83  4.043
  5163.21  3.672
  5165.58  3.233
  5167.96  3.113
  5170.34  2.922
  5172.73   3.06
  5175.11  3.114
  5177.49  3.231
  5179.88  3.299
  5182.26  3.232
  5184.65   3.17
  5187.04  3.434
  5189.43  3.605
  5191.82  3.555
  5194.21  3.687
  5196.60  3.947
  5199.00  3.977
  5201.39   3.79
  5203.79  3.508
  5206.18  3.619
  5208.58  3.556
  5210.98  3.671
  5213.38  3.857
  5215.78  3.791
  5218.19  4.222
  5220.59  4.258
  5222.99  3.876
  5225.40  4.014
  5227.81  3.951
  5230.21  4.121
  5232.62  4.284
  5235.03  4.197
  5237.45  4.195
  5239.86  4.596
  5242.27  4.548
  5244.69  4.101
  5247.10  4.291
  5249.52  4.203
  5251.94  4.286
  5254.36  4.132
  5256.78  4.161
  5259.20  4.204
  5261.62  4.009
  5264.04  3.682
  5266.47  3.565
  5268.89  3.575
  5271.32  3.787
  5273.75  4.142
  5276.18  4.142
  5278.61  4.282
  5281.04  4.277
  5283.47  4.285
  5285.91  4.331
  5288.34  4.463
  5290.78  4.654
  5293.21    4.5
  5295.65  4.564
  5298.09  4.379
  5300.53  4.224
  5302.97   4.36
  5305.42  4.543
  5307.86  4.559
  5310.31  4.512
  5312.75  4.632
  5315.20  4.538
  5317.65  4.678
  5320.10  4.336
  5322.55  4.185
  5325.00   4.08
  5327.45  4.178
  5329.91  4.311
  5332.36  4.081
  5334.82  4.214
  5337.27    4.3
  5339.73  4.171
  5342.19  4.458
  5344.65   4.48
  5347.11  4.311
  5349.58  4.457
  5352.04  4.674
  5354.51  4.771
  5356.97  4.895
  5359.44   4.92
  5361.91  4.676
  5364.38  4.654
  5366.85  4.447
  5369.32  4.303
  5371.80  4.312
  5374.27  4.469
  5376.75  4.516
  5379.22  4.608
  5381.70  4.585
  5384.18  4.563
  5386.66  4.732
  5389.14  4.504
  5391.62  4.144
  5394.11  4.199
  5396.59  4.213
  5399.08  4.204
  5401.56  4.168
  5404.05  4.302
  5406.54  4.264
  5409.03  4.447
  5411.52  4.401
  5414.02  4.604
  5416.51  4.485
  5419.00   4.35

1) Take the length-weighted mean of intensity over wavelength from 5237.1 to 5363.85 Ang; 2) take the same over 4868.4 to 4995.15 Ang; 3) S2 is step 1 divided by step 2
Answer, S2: 1.09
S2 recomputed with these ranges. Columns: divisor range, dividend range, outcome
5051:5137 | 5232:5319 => 1.09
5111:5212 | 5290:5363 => 1.22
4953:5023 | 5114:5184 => 0.90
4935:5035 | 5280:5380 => 1.10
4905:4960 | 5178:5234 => 0.92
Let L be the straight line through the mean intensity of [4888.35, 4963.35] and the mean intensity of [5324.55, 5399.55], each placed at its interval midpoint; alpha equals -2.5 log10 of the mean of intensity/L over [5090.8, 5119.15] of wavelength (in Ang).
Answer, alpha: 0.07 mag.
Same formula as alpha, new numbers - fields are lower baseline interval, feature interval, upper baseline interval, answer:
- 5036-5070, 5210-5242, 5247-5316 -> 0.02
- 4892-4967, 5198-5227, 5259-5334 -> 0.10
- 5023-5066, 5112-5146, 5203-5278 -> 0.03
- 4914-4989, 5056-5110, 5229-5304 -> 0.05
